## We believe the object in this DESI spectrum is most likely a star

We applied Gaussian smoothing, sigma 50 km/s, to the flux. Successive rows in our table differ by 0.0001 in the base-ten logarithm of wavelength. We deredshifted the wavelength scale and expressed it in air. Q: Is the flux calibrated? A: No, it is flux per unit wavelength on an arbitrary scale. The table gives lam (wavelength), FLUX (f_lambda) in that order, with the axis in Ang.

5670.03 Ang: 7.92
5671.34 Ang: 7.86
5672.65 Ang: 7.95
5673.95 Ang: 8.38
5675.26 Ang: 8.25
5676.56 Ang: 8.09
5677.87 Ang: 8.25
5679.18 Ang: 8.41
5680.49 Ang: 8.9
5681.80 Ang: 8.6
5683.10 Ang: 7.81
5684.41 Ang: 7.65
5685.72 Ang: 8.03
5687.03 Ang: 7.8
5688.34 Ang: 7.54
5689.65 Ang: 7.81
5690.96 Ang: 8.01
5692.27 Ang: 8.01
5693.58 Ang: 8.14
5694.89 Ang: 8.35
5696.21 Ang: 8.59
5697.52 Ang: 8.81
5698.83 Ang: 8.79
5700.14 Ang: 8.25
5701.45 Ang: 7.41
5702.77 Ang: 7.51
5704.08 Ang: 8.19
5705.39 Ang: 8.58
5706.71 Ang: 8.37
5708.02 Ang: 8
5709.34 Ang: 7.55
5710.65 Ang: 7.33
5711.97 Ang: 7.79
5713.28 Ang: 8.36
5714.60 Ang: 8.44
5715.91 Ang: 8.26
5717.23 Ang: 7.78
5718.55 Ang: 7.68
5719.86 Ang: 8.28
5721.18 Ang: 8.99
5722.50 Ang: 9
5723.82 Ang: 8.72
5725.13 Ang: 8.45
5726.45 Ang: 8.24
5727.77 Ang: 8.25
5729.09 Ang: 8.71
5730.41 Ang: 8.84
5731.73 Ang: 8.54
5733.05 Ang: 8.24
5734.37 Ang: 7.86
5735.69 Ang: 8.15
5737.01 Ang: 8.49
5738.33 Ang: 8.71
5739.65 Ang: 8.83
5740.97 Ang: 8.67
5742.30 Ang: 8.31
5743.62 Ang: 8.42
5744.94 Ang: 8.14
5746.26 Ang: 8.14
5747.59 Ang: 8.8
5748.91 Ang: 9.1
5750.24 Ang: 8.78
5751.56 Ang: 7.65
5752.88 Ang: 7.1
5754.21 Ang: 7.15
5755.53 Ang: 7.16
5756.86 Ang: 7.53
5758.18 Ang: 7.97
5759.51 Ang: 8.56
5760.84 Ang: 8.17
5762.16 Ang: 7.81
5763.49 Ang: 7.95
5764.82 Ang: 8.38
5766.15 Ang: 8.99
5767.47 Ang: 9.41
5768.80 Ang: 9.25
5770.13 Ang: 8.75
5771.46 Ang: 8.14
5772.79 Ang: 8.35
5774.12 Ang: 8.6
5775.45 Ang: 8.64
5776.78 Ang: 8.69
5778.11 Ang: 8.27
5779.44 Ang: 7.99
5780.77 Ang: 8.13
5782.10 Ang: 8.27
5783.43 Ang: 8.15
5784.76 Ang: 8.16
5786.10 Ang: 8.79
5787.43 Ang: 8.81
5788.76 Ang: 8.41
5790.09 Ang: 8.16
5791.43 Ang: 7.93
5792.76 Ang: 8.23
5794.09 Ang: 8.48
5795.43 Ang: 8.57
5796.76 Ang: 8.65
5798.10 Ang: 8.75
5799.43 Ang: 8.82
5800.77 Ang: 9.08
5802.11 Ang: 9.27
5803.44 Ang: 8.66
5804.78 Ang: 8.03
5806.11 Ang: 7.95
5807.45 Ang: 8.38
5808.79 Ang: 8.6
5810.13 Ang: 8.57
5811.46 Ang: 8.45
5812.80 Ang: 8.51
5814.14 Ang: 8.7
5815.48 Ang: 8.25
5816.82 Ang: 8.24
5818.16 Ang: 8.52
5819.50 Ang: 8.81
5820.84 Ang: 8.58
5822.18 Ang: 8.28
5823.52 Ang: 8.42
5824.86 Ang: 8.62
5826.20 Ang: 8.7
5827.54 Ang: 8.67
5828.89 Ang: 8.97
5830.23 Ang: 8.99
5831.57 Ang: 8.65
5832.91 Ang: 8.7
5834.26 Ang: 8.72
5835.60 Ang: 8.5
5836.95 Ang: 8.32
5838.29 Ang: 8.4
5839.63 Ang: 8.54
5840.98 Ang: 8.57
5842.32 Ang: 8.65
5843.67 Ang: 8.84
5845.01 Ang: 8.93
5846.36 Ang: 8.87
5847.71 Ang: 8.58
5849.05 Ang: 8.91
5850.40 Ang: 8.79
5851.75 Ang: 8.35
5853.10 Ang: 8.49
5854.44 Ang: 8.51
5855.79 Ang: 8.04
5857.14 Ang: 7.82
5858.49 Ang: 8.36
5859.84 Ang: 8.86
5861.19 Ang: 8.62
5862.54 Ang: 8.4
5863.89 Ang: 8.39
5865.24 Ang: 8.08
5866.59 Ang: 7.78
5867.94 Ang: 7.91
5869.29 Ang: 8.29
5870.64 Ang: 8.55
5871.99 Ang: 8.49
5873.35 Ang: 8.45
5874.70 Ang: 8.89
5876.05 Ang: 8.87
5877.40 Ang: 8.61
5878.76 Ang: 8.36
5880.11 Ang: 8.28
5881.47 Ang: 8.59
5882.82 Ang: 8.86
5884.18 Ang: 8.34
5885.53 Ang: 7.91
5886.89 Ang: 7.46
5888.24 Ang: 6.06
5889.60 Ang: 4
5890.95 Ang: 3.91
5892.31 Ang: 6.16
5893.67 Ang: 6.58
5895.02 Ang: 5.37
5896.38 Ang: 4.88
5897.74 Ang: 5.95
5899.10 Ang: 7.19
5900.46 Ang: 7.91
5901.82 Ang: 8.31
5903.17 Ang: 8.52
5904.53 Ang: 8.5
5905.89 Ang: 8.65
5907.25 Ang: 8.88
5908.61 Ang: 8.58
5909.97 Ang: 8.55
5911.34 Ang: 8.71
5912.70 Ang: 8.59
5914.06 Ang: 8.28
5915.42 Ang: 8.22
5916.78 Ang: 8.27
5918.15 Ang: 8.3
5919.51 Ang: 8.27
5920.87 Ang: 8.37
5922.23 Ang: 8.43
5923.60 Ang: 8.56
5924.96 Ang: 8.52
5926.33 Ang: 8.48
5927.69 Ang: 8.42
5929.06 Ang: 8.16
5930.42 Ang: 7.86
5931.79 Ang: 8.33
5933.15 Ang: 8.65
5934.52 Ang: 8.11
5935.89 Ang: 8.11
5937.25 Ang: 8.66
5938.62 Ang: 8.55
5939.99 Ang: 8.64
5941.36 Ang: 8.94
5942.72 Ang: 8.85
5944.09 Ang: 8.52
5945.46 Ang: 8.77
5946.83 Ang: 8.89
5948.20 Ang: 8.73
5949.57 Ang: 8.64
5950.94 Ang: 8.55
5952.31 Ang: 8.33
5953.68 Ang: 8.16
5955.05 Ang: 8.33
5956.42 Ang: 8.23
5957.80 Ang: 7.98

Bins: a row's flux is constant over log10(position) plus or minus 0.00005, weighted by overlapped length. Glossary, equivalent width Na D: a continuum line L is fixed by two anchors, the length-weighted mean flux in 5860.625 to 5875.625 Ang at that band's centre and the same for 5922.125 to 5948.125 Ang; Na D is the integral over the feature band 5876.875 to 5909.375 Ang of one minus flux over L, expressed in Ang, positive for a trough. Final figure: 4.20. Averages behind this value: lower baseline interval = 8.36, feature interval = 7.32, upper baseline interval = 8.5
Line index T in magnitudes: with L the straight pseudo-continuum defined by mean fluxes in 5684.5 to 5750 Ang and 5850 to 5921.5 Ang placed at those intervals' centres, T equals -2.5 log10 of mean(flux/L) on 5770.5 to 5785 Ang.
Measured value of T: -0.02 mag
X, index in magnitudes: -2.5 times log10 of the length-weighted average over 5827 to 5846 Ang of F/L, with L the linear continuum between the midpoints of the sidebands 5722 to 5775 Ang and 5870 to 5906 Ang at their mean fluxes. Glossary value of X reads -0.12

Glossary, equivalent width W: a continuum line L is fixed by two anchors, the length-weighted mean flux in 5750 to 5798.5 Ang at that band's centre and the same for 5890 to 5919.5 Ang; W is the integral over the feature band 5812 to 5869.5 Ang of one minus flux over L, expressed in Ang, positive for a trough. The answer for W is -4.5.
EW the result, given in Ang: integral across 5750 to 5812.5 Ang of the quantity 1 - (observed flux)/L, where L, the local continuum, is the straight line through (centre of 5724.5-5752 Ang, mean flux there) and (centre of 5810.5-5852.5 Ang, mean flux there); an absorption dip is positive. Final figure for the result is 1.27 Ang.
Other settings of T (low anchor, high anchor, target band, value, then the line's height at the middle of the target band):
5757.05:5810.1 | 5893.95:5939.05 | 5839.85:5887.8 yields -0.027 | 8.23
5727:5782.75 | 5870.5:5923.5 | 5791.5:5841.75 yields -0.062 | 8.09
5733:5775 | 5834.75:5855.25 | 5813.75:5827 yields 0.002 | 8.53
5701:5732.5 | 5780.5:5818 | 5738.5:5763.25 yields 0.025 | 8.33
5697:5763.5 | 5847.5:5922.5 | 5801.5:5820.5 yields -0.055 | 8.07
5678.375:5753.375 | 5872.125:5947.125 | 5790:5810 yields -0.049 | 8.14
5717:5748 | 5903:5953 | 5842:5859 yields -0.010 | 8.47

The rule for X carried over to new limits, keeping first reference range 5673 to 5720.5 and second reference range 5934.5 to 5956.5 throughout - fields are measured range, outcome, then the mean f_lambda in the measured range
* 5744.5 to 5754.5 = 0.01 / 8.14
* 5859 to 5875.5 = 0.00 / 8.4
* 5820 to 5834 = -0.04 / 8.66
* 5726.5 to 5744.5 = -0.04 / 8.45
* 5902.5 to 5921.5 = 0.00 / 8.48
